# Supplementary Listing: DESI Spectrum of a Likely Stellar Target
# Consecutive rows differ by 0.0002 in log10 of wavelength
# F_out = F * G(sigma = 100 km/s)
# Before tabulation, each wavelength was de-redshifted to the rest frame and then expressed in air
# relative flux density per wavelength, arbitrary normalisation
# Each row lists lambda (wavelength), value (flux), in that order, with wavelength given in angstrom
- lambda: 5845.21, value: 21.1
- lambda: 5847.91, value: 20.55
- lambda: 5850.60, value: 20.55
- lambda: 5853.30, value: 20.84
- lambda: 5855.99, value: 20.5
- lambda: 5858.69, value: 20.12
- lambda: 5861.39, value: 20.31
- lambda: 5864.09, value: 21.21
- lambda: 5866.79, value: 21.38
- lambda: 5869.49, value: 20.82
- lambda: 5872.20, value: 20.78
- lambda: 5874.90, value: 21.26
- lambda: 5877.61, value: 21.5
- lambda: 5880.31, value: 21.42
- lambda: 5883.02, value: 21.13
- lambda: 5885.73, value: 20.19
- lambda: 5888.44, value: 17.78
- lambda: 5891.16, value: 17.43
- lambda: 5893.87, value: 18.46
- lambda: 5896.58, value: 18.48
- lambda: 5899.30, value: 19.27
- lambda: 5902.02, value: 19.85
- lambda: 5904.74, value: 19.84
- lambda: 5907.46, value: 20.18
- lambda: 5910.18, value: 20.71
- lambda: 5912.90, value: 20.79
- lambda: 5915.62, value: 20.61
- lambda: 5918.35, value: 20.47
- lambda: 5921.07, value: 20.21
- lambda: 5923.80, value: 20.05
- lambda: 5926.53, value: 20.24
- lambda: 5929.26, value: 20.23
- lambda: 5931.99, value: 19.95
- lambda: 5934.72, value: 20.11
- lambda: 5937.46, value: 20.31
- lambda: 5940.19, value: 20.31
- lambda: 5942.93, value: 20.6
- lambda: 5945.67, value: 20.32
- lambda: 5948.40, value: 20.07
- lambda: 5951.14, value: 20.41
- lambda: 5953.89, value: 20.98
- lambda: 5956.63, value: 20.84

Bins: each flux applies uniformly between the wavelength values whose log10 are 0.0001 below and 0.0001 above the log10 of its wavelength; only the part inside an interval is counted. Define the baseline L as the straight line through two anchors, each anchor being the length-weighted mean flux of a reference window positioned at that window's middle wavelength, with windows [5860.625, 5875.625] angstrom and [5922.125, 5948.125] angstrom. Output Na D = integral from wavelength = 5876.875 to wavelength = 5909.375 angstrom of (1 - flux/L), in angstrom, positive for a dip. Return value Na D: 1.71 angstrom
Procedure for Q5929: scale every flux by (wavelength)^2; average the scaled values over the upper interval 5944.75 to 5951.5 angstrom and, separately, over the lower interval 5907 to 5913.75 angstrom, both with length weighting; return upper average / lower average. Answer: 1.00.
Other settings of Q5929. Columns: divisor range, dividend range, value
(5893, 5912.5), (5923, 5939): 1.04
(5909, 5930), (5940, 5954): 1.01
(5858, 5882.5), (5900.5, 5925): 0.98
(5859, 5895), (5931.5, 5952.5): 1.02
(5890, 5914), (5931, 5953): 1.06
